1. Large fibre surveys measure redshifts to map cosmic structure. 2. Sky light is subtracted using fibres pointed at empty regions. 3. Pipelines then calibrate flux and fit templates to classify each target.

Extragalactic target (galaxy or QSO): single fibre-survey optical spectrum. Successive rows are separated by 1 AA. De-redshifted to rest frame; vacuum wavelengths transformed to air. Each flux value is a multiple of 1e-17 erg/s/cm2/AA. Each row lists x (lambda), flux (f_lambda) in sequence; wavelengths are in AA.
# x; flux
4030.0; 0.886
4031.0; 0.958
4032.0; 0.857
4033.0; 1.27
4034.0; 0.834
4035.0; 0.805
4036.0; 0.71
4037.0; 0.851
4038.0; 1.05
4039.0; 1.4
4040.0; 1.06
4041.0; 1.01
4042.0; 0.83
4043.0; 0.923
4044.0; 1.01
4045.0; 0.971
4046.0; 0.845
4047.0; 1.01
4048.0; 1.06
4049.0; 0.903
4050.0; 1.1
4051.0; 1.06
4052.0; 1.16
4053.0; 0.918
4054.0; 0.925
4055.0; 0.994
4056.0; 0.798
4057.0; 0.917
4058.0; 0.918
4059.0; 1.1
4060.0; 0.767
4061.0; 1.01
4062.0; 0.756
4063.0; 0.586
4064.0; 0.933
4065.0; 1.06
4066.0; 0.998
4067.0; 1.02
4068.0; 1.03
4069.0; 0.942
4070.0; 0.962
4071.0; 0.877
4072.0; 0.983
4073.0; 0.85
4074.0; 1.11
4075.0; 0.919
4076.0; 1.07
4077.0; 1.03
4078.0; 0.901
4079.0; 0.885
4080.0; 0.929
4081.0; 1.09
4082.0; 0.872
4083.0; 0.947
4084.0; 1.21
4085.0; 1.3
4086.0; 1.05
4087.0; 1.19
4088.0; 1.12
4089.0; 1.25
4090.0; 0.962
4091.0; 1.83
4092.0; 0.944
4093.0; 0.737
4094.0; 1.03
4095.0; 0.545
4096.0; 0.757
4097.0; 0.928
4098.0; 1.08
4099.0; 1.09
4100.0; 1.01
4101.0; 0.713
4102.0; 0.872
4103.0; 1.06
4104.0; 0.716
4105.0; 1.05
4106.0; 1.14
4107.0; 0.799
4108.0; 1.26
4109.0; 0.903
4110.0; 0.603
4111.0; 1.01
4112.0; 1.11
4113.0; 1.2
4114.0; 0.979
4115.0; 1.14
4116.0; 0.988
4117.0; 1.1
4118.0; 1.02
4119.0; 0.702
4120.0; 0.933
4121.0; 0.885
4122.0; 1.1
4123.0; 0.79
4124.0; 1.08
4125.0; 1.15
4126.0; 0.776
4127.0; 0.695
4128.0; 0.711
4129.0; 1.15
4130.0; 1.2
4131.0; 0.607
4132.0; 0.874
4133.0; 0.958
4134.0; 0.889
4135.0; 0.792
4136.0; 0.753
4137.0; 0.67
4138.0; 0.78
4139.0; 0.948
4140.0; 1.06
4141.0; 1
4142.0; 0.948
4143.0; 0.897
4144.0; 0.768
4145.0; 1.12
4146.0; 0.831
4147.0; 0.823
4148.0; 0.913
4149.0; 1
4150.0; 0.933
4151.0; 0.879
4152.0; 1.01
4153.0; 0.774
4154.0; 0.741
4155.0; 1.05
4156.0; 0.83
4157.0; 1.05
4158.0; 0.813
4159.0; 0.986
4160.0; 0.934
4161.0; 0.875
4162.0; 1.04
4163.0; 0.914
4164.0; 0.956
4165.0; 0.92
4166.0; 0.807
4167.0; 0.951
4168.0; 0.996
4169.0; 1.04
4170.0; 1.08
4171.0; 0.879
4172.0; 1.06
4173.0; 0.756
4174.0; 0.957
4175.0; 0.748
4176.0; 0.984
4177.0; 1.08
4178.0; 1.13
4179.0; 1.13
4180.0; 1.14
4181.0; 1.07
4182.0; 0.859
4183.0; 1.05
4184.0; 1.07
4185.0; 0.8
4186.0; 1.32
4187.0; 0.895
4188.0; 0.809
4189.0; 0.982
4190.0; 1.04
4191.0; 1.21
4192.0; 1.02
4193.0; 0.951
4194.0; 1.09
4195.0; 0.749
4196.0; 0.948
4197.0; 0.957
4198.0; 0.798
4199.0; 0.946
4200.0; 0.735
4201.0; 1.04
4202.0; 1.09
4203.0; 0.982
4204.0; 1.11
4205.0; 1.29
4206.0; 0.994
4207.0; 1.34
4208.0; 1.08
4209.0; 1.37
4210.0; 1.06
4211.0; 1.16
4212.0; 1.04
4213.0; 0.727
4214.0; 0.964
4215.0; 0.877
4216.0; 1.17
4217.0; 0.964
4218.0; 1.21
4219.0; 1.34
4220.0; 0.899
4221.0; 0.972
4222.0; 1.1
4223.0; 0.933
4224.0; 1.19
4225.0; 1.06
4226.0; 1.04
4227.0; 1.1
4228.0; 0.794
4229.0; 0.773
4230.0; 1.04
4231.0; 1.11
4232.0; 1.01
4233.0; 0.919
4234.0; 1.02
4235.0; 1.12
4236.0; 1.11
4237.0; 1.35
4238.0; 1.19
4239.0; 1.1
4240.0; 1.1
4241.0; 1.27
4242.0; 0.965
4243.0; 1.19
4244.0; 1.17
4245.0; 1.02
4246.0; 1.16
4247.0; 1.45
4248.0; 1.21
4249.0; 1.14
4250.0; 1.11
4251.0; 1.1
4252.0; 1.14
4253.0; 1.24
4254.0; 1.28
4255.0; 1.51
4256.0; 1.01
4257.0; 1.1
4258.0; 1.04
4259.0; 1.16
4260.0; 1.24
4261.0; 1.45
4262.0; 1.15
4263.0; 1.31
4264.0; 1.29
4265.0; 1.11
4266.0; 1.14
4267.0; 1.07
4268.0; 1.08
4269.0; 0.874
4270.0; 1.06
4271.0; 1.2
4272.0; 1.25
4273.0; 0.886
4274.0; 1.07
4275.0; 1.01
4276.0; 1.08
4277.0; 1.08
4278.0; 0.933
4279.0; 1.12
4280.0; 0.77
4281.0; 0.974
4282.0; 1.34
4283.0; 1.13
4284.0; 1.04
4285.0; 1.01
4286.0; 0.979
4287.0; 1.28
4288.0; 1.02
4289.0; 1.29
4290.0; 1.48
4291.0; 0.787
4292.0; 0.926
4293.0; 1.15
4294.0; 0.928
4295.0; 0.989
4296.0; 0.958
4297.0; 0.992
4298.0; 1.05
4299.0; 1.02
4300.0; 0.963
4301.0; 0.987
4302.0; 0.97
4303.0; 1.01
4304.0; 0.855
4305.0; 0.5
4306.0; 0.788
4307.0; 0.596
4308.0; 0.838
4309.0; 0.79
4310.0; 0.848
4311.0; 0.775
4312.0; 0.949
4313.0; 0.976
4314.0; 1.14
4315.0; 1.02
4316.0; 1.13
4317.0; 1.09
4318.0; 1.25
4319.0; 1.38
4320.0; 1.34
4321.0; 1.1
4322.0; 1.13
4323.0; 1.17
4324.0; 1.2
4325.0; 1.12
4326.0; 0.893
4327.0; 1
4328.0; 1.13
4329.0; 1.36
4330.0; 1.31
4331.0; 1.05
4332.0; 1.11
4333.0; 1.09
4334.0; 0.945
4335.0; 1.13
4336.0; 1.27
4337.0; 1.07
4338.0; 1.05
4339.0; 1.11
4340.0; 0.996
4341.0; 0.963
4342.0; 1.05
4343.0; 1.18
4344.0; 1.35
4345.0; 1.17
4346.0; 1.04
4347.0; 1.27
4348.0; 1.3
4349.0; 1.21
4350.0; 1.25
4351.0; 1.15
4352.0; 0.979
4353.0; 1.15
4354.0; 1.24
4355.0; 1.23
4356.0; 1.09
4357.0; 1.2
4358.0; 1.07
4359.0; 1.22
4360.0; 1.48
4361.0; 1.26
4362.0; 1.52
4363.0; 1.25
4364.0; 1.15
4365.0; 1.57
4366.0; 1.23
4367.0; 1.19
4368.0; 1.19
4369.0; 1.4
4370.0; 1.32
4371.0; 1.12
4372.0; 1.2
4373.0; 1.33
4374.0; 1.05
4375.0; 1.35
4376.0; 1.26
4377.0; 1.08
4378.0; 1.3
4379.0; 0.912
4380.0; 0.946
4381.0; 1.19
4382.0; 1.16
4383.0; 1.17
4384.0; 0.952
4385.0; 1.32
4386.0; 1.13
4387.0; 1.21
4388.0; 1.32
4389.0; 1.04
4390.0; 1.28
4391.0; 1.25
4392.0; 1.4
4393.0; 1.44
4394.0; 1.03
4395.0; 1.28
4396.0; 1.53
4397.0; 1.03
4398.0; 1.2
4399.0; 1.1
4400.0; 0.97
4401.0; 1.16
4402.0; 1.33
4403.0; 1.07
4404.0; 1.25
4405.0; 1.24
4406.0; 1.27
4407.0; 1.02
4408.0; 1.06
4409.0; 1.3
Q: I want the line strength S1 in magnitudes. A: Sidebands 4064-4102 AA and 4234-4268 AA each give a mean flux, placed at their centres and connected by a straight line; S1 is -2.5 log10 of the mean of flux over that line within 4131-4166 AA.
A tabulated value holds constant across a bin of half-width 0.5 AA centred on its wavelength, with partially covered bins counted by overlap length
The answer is 0.19 mag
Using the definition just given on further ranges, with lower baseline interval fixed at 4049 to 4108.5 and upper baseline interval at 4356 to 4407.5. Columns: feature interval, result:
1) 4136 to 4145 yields 0.16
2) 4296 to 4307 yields 0.27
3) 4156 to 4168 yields 0.13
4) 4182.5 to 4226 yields 0.05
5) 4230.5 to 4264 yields -0.05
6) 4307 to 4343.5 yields 0.09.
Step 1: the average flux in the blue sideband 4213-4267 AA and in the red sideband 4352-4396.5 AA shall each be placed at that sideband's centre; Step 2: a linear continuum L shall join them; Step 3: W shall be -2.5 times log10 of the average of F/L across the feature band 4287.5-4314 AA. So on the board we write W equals 0.229 mag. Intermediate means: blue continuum 1.12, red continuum 1.22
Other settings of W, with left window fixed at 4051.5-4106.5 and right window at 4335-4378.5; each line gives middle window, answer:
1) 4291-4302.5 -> 0.17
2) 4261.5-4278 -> 0.03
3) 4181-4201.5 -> 0.11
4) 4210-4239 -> 0.05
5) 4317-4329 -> 0.01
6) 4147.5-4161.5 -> 0.14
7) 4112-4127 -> 0.03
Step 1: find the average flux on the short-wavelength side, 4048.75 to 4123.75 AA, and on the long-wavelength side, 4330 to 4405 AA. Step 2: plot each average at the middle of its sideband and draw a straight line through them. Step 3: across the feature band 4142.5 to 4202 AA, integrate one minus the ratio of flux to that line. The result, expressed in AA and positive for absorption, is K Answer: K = 5.2 AA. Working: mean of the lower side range 0.98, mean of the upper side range 1.19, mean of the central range 0.953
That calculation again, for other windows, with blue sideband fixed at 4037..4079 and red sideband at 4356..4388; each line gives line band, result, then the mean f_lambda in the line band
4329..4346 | 1.0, 1.12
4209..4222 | 0.5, 1.05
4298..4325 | 4.0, 0.996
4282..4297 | 1.0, 1.08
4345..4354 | 0.2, 1.17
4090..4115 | 0.7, 0.977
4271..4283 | 0.9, 1.06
